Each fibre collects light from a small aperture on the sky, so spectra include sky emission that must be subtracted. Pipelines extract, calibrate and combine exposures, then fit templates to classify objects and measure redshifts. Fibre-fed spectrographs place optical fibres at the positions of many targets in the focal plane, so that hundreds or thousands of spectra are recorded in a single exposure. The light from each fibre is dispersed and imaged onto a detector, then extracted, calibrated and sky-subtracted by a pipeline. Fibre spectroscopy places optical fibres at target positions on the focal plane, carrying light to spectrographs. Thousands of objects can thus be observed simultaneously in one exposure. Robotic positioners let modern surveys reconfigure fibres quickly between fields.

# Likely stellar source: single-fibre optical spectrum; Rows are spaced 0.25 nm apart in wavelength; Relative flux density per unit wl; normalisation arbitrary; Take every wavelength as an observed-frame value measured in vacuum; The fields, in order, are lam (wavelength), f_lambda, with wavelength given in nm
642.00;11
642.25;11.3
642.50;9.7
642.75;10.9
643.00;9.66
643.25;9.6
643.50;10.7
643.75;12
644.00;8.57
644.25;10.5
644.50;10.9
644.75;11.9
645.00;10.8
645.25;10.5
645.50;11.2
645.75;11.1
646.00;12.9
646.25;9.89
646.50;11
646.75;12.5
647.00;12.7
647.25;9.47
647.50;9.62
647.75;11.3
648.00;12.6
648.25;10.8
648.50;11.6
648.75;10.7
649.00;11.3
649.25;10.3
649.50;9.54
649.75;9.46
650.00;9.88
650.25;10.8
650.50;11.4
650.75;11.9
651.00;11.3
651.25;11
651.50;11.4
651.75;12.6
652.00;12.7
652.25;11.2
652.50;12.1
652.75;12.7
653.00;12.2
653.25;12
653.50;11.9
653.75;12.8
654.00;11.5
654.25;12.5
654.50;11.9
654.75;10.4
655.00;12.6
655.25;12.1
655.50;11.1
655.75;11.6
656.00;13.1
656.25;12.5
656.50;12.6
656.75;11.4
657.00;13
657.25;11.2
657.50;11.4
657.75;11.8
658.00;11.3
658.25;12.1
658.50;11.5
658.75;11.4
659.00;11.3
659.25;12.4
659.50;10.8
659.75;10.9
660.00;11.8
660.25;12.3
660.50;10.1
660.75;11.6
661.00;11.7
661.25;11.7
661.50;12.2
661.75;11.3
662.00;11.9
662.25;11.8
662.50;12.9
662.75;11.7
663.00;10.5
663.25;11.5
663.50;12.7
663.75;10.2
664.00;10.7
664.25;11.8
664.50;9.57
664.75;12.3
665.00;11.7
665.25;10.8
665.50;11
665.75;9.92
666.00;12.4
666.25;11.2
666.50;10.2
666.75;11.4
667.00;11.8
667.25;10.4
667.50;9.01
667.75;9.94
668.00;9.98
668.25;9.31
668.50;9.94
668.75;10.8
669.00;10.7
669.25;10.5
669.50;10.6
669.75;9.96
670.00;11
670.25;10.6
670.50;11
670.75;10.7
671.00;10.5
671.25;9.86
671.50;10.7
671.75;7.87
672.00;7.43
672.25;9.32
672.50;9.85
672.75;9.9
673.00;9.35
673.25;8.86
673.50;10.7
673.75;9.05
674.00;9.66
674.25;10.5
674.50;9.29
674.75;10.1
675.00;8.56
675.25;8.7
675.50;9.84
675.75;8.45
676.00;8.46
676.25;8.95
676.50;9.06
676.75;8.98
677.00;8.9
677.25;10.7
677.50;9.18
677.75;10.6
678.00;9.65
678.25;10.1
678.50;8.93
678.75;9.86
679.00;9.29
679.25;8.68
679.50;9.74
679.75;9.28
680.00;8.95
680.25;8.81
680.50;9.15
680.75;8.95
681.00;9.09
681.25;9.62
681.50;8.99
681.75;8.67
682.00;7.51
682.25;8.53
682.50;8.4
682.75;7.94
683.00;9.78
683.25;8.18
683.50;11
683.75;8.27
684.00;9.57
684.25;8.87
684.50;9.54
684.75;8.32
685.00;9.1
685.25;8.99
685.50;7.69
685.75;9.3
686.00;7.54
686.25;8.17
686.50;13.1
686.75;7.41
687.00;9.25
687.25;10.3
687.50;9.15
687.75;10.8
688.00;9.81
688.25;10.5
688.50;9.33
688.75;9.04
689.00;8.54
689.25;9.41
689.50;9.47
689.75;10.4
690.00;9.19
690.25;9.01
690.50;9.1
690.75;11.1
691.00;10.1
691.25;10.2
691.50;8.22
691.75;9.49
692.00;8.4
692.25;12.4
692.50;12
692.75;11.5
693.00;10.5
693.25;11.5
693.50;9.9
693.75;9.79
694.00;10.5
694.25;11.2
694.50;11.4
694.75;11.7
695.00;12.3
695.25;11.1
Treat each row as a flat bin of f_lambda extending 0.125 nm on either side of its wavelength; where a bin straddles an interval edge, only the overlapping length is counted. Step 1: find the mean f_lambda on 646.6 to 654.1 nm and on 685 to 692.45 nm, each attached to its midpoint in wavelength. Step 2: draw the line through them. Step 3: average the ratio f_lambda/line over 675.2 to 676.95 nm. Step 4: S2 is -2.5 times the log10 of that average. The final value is 0.14 mag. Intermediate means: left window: 11.4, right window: 9.52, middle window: 8.93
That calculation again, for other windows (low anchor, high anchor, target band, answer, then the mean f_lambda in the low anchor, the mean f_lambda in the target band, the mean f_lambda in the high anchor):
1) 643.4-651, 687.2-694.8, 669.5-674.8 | 0.07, 10.9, 9.83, 10.1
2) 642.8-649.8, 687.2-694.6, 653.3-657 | -0.13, 10.8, 12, 10.1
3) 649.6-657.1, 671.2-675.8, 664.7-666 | -0.09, 11.8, 11.2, 9.37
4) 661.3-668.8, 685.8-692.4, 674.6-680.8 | 0.11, 11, 9.28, 9.6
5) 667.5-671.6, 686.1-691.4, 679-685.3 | 0.11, 10.3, 8.96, 9.67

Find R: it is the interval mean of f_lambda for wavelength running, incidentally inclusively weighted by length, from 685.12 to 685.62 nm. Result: 8.35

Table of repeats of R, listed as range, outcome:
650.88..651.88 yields 11.6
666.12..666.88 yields 10.9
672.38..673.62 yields 9.73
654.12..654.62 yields 12.2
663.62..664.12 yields 10.5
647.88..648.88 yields 11.4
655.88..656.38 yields 12.8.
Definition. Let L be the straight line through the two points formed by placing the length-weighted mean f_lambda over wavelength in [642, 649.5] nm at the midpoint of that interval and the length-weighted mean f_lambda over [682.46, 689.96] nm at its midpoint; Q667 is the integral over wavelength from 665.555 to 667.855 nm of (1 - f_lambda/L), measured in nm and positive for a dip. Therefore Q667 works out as -0.16 nm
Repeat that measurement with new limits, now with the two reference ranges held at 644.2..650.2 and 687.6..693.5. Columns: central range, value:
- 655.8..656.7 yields -0.150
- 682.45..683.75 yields 0.145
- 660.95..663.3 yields -0.246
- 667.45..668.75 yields 0.087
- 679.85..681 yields 0.138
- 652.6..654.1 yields -0.193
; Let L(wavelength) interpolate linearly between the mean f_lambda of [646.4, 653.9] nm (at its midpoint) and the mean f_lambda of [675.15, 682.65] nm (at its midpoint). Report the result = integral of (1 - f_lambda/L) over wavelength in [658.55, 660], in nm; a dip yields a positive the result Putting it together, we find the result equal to -0.10 nm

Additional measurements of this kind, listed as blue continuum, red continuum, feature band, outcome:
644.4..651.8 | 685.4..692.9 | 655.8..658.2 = -0.28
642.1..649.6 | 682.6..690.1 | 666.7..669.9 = -0.11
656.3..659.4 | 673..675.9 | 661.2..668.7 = -0.18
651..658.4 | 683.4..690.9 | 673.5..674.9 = 0.08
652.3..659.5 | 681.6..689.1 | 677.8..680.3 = 0.08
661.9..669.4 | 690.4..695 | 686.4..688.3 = 0.12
